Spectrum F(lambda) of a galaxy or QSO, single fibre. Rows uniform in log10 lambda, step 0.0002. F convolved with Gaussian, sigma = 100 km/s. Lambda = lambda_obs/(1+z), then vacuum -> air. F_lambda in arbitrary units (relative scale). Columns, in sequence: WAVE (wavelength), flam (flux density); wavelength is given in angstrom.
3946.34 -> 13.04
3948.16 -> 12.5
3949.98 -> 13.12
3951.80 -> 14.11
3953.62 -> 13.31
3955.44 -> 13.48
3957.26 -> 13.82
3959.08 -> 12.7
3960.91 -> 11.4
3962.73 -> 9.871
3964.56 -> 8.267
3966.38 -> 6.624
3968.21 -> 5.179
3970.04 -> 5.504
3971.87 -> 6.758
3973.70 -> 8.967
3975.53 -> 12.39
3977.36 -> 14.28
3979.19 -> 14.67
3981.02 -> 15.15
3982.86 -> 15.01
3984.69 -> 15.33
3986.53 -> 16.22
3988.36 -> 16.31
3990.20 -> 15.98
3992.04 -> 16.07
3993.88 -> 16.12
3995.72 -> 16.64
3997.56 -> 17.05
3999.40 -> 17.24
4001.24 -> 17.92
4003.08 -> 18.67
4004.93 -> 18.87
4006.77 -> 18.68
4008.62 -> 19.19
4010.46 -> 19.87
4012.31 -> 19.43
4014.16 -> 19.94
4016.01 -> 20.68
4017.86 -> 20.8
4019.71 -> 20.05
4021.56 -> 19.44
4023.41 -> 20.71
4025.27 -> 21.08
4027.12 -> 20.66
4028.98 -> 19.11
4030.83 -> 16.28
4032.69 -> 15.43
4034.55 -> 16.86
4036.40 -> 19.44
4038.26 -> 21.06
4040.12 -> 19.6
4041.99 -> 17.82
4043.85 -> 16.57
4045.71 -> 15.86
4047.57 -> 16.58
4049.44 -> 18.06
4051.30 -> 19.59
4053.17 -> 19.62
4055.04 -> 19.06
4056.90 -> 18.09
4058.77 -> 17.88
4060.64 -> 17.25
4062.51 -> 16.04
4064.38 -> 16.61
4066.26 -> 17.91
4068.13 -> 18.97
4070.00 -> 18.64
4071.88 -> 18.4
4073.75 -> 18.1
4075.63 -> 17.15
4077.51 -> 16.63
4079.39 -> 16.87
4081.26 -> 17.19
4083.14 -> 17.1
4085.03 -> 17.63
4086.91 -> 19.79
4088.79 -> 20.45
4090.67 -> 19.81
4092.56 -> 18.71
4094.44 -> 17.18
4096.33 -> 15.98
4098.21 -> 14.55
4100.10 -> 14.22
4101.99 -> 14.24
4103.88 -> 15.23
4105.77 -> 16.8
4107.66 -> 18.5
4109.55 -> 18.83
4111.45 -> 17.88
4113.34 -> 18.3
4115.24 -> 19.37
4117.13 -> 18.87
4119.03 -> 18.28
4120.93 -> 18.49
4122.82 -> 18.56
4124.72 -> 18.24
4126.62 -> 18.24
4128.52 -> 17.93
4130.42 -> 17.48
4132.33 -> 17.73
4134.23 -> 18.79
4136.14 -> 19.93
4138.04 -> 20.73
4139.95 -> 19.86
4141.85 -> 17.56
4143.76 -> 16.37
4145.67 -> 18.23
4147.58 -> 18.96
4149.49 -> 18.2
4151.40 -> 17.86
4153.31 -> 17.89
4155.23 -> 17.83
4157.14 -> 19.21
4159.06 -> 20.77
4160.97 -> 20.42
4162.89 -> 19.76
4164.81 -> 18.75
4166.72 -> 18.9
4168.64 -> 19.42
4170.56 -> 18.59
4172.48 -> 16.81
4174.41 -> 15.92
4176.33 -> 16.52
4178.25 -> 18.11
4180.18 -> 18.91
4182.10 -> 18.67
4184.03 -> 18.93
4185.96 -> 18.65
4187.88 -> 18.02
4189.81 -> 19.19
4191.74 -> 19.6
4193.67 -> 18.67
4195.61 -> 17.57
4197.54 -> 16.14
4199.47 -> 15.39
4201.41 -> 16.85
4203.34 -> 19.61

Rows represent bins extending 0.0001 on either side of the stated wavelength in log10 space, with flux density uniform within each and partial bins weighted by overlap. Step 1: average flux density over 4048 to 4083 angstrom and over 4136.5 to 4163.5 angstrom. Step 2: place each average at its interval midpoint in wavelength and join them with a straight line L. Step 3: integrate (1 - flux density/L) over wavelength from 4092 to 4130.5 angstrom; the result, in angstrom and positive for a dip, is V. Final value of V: 2.1 angstrom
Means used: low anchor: 17.9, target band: 17.4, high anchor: 18.8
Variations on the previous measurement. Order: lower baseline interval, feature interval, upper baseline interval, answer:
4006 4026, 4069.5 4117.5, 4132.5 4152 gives 4.1 angstrom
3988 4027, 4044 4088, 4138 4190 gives 2.0 angstrom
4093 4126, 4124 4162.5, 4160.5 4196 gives -1.6 angstrom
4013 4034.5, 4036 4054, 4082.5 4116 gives 0.4 angstrom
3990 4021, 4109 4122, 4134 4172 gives 0.1 angstrom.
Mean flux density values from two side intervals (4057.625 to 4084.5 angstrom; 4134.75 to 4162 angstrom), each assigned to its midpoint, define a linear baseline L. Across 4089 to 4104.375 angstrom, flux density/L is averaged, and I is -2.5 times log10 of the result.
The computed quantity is 0.09 mag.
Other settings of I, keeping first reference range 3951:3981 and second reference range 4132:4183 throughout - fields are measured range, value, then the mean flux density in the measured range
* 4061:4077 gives -0.18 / 17.7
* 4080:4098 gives -0.14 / 18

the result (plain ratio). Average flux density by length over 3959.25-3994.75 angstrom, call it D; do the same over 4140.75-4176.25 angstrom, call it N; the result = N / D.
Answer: 1.52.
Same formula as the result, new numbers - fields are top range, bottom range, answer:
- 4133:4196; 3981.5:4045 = 1.02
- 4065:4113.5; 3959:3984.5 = 1.66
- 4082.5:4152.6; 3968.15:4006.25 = 1.23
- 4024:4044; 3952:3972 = 1.87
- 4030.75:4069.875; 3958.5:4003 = 1.36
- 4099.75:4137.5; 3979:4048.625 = 0.99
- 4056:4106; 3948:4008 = 1.27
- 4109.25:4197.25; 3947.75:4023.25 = 1.24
